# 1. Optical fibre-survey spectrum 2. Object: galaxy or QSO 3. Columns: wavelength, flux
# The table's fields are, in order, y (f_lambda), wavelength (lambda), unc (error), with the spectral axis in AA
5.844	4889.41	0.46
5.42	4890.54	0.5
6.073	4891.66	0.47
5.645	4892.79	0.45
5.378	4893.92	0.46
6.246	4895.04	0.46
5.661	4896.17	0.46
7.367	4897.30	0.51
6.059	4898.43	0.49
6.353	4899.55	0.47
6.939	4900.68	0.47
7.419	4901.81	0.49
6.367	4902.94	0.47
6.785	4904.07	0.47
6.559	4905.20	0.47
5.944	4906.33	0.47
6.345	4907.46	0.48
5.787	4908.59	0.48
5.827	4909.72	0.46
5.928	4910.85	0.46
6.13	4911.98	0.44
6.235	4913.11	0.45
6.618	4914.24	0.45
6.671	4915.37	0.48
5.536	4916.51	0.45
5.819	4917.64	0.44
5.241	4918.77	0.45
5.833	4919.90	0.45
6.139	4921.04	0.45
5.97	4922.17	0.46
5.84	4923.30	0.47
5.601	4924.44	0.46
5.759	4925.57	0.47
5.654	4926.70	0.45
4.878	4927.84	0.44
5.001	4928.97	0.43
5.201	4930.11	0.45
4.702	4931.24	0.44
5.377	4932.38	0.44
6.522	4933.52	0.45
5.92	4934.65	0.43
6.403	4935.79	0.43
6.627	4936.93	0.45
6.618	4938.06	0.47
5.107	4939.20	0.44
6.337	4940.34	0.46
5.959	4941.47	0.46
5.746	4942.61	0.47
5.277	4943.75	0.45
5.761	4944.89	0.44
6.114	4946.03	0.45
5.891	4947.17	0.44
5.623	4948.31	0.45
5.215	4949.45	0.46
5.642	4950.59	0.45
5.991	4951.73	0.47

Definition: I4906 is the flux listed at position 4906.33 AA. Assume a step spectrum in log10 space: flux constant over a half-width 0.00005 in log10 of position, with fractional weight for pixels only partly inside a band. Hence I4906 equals 5.944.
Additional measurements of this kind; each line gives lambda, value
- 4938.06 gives 6.618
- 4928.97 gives 5.001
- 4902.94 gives 6.367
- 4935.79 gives 6.403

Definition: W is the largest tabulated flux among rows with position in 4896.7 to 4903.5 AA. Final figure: 7.419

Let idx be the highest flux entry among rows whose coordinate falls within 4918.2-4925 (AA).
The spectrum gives 6.139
